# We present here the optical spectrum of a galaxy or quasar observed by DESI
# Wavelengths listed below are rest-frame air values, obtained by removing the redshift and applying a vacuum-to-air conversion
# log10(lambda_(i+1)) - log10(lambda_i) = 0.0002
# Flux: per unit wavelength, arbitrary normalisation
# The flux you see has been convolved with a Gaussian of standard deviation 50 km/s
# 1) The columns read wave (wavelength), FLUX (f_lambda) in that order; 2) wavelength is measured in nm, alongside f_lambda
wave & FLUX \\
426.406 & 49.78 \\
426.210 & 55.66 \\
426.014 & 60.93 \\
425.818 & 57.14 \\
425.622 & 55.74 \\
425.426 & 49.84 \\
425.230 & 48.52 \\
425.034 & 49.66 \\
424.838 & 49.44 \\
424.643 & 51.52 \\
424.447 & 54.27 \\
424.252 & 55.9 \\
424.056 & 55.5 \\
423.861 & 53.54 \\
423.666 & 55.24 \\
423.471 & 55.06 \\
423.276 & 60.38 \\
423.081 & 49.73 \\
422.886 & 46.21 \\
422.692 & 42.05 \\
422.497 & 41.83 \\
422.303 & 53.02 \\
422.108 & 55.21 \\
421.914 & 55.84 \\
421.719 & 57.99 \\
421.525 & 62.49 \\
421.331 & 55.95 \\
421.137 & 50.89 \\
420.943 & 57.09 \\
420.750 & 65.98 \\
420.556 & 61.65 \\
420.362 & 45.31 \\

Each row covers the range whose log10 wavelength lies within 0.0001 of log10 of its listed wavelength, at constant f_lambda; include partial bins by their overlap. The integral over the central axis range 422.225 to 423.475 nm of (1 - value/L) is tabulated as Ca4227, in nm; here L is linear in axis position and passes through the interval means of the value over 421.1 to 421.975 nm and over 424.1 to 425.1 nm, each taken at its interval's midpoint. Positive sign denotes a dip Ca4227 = 0.13 nm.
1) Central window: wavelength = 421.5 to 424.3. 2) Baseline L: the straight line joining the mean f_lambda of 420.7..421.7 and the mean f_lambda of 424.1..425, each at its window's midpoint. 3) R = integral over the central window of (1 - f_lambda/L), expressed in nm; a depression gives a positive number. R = 0.12 nm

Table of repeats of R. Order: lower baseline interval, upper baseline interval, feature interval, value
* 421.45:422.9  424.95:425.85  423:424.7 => -0.09 nm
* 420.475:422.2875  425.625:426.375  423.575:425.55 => 0.17 nm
